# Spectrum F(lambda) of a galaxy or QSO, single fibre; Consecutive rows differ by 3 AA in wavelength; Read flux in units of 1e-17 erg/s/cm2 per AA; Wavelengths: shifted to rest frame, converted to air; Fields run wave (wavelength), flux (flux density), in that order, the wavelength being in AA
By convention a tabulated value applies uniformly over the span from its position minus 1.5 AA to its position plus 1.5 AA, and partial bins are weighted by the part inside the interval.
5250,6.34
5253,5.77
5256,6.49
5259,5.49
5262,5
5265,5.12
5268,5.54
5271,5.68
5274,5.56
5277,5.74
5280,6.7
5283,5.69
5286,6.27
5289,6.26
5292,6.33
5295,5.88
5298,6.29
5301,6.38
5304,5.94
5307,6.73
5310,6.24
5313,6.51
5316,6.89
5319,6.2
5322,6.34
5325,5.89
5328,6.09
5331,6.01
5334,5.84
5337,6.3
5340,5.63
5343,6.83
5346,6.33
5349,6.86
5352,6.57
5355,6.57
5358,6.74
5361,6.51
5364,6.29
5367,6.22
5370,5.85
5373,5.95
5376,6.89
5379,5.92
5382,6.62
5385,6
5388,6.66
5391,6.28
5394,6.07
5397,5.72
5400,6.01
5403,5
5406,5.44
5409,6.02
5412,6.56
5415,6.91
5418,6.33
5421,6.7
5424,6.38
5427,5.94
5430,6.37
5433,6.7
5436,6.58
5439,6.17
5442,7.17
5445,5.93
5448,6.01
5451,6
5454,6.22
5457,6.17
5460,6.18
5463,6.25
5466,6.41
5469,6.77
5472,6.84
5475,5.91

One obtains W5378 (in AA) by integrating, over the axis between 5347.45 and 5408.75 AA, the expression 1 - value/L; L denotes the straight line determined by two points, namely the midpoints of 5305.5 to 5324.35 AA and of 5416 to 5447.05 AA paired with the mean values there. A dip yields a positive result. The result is 2.3 AA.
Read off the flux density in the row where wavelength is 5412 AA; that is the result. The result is 6.56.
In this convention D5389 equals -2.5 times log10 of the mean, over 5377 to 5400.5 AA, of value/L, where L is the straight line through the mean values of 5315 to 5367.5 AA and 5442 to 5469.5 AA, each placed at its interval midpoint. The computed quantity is 0.02 mag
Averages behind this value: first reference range 6.34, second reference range 6.25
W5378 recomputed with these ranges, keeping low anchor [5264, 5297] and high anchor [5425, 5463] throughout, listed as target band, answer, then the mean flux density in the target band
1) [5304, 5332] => -1.5 AA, 6.31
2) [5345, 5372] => -1.5 AA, 6.43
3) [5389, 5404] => 0.7 AA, 5.87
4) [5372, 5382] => -0.3 AA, 6.32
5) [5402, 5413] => 0.8 AA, 5.75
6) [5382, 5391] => -0.3 AA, 6.37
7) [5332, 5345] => -0.2 AA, 6.15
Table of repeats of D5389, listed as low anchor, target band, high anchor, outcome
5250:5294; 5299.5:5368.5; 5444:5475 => -0.06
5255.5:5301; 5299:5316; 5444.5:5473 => -0.08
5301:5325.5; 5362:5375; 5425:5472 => 0.04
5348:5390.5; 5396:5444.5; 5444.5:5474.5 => 0.01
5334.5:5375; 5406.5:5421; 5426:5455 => -0.01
